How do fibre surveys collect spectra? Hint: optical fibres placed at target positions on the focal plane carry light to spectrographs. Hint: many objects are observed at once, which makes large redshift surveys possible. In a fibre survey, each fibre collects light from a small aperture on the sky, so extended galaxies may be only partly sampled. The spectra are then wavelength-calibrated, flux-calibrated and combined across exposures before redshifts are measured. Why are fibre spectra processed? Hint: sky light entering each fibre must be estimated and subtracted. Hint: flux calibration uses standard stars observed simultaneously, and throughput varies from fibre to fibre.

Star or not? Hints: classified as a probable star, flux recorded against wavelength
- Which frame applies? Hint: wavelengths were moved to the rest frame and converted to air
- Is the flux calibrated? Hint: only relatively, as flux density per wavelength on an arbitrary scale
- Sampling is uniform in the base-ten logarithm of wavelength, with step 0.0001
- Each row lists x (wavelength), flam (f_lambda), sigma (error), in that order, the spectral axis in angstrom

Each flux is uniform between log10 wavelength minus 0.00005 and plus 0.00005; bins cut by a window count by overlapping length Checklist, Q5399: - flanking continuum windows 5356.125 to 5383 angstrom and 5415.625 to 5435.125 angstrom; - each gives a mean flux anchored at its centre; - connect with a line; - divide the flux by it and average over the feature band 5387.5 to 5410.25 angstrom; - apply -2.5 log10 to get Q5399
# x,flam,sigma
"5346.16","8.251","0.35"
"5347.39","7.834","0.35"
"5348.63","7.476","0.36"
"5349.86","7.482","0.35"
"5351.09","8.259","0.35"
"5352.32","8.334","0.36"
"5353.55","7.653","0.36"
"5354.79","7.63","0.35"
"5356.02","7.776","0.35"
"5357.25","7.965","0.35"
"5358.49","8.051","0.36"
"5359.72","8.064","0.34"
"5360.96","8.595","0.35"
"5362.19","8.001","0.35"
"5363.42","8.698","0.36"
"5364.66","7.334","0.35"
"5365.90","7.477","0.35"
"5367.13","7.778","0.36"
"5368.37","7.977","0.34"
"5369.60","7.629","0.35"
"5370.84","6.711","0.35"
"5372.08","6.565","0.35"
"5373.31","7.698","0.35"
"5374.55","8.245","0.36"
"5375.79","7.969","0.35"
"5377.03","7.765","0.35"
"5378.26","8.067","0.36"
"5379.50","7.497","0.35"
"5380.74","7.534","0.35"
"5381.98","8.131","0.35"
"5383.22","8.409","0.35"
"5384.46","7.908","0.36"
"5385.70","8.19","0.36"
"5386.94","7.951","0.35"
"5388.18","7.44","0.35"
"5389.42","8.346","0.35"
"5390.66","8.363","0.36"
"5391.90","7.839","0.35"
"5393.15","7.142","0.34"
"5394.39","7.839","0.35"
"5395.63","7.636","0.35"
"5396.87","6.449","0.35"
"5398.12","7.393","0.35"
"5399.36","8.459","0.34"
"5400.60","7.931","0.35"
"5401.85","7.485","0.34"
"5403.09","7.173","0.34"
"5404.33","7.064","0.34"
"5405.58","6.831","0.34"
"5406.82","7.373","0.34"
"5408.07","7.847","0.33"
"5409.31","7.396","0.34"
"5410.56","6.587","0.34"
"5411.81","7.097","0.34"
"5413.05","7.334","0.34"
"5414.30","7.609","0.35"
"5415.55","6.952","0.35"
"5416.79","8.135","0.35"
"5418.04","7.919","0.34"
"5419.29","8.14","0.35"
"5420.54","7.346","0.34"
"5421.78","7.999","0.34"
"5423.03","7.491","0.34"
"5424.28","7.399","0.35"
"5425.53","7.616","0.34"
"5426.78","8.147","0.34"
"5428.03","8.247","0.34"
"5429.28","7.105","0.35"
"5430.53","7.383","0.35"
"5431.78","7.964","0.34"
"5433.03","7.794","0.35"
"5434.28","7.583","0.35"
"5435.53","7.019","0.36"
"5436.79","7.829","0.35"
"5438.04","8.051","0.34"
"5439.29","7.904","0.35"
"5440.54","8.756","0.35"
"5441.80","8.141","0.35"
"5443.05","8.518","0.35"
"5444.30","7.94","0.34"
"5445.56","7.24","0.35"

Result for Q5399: 0.03 mag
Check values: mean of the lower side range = 7.81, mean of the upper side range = 7.72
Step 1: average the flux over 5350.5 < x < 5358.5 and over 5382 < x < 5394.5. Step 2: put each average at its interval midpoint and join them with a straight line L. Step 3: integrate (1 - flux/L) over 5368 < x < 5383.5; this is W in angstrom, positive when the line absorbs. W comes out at 0.5 angstrom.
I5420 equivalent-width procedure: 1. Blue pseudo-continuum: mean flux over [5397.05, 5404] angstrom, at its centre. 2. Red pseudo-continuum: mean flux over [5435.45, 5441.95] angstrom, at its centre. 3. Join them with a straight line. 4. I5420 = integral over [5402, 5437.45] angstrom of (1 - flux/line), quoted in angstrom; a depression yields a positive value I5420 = 1.3 angstrom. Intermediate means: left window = 7.58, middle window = 7.51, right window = 8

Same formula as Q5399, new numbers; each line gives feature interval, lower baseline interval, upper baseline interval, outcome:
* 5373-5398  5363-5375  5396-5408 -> -0.05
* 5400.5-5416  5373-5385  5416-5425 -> 0.08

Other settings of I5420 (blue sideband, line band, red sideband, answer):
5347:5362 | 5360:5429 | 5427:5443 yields 1.87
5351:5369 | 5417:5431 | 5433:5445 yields 0.41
